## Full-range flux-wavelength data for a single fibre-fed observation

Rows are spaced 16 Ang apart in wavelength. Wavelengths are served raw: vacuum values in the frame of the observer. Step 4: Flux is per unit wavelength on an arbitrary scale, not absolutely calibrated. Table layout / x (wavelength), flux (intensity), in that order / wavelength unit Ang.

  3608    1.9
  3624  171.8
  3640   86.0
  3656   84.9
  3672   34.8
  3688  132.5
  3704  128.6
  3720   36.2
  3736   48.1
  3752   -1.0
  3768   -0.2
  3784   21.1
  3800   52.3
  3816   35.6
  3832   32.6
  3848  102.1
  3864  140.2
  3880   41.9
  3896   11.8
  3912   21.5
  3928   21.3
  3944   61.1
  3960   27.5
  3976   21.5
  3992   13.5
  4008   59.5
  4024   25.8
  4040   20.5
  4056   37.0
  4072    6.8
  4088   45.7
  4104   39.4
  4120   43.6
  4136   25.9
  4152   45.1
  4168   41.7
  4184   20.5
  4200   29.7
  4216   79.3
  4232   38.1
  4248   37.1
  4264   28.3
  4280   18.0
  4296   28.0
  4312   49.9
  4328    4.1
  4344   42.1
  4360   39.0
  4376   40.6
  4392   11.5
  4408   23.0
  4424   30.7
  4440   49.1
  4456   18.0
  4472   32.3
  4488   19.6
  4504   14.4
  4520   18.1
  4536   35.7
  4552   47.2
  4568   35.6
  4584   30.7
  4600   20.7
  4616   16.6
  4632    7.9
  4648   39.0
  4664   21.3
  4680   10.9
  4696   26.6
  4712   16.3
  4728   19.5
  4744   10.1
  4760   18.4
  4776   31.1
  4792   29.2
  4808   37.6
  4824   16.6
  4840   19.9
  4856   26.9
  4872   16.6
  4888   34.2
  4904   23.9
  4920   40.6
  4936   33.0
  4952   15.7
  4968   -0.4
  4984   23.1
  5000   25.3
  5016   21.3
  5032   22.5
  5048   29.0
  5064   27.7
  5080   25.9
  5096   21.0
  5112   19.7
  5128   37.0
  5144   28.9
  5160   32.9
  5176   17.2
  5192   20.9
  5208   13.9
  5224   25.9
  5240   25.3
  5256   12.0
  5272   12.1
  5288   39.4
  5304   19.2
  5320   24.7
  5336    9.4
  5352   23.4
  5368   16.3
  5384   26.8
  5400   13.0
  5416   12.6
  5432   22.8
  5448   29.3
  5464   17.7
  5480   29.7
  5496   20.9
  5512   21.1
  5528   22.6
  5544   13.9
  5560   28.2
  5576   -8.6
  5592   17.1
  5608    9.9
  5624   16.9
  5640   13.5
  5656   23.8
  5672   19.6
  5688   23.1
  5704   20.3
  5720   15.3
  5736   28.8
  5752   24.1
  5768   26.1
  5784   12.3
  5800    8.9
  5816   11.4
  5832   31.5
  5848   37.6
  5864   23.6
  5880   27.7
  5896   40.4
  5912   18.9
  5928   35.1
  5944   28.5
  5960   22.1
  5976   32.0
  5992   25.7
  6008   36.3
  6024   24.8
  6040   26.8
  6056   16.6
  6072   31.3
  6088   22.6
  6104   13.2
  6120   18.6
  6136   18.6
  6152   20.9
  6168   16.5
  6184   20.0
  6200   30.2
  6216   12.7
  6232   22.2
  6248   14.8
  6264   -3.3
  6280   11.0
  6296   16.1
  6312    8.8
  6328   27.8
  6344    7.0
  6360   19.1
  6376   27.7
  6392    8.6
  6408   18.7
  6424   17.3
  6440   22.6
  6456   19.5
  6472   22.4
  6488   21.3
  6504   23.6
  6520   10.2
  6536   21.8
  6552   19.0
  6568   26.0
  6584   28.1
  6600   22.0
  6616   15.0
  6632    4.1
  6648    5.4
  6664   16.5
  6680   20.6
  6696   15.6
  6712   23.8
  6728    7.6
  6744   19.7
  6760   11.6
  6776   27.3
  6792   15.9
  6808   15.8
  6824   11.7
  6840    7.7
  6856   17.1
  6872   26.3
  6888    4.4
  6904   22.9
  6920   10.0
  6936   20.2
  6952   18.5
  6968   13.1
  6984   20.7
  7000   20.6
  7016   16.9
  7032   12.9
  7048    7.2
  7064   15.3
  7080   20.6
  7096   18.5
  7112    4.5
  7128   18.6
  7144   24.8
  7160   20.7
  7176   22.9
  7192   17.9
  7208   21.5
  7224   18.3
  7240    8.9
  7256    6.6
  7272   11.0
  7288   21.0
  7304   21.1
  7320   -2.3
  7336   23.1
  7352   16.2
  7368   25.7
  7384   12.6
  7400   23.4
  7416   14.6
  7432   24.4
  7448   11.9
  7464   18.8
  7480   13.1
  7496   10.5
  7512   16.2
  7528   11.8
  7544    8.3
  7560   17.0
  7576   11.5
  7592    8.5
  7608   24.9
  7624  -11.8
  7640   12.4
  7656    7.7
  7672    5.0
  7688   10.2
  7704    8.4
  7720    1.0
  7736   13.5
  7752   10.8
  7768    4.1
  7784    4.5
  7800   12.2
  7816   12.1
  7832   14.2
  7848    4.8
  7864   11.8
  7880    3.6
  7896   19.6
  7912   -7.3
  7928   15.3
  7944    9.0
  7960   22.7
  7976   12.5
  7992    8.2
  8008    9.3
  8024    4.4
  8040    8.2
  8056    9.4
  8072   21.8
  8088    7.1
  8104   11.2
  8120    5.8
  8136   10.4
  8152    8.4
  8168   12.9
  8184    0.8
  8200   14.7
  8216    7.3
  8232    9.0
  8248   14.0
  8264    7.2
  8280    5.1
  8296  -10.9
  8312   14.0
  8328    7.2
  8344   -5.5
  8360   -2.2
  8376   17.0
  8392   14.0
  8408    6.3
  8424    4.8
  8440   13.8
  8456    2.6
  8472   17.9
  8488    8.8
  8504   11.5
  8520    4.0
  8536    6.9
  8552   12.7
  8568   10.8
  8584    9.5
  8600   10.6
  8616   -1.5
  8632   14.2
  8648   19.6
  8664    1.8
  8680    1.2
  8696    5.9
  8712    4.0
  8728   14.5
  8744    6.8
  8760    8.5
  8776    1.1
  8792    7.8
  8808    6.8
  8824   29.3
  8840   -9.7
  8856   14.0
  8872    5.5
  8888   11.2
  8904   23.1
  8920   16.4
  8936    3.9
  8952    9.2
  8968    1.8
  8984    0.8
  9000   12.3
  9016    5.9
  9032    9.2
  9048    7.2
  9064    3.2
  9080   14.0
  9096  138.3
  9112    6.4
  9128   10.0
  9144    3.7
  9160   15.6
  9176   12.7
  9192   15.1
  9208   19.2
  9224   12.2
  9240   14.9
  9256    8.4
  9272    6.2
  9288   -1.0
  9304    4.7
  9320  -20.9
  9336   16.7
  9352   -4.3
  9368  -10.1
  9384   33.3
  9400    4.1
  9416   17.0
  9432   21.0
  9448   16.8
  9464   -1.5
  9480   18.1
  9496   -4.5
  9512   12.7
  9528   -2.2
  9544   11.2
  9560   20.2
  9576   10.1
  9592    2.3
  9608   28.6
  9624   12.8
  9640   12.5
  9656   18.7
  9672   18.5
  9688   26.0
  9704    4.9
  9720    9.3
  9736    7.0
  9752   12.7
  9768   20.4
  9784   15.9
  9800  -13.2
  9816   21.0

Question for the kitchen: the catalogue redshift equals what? 1.439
